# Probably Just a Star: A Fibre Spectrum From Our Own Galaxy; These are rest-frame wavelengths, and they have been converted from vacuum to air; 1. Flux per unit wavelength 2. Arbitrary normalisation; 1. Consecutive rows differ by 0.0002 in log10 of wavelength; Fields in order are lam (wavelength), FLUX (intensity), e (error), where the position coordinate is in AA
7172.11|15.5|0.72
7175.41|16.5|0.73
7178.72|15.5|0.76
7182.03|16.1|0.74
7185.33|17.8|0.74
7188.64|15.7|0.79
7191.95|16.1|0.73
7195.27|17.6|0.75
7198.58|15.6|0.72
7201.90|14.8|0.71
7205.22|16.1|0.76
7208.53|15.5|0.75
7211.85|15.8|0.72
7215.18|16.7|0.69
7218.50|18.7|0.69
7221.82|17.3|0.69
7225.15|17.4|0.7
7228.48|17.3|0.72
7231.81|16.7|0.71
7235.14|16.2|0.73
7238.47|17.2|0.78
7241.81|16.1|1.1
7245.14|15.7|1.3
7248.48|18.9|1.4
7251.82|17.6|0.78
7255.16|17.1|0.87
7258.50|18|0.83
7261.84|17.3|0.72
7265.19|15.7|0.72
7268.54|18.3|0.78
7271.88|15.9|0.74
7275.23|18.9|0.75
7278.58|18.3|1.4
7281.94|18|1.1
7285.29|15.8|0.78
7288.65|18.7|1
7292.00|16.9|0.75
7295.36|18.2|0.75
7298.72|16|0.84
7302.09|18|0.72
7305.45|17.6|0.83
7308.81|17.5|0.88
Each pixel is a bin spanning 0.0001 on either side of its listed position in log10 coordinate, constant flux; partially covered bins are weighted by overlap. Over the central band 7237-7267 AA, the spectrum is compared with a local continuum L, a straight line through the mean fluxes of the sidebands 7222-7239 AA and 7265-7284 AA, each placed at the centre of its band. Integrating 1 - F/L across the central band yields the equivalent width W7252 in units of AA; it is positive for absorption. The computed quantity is 0.38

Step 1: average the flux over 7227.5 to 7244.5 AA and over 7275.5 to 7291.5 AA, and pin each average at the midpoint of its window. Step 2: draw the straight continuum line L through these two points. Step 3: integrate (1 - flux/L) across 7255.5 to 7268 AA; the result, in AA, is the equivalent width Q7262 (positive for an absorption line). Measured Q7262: 0.1 AA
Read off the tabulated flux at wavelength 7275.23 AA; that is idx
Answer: 18.9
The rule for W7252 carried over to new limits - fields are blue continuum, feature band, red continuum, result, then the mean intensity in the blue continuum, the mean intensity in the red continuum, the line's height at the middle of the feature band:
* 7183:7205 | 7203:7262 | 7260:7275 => -1.0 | 16.2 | 17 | 16.7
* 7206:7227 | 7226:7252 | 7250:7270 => 0.3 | 16.9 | 17.3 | 17.1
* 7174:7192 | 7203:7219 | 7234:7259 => 0.3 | 16.3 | 17.1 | 16.6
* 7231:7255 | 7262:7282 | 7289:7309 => -0.3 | 16.9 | 17.5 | 17.2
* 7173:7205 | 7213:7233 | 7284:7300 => -1.0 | 16.2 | 17.2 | 16.5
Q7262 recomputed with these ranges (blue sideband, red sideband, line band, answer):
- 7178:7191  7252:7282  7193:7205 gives 0.37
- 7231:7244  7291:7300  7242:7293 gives -1.72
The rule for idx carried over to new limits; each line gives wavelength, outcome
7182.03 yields 16.1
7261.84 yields 17.3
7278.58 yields 18.3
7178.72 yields 15.5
